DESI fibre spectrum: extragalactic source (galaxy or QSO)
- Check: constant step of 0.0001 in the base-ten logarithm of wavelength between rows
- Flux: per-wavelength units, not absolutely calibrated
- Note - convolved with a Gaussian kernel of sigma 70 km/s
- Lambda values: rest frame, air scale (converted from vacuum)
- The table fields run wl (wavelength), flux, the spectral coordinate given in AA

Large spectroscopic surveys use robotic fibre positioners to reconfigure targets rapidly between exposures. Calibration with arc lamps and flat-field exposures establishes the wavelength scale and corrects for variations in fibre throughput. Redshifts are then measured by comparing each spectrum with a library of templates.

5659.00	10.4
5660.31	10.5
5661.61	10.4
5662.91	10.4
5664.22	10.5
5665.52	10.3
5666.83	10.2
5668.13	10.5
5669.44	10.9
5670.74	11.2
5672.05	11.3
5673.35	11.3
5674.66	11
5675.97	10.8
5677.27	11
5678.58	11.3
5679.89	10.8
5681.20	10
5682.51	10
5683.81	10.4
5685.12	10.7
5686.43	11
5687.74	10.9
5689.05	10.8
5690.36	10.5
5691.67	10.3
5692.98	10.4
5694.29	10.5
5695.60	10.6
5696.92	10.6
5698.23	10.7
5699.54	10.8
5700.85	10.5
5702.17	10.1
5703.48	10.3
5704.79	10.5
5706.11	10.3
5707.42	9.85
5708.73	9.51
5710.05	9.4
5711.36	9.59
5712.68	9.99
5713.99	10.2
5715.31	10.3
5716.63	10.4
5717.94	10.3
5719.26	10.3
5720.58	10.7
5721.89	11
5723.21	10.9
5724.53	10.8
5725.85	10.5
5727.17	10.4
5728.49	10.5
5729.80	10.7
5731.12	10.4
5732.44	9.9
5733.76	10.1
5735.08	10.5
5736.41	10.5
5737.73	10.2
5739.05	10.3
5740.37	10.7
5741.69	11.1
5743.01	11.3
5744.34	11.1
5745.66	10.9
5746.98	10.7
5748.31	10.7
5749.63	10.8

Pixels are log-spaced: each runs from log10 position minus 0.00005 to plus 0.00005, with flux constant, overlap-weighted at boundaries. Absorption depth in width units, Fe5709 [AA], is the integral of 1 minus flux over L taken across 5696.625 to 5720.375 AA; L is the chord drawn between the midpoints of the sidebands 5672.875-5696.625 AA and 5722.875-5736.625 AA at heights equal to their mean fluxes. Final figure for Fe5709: 0.8 AA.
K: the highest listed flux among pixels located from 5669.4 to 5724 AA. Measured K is 11.3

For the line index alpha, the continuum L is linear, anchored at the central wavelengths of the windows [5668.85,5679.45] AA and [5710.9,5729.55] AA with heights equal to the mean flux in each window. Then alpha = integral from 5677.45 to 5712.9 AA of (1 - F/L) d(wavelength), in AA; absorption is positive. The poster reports 1.3 AA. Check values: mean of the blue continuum 11.1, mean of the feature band 10.4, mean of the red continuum 10.4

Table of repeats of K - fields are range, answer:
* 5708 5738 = 11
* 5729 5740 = 10.7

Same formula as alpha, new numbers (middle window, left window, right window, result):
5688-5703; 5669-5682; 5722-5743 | 0.4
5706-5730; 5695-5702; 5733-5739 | 0.3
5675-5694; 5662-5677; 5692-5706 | 0.0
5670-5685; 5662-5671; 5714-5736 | -0.4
